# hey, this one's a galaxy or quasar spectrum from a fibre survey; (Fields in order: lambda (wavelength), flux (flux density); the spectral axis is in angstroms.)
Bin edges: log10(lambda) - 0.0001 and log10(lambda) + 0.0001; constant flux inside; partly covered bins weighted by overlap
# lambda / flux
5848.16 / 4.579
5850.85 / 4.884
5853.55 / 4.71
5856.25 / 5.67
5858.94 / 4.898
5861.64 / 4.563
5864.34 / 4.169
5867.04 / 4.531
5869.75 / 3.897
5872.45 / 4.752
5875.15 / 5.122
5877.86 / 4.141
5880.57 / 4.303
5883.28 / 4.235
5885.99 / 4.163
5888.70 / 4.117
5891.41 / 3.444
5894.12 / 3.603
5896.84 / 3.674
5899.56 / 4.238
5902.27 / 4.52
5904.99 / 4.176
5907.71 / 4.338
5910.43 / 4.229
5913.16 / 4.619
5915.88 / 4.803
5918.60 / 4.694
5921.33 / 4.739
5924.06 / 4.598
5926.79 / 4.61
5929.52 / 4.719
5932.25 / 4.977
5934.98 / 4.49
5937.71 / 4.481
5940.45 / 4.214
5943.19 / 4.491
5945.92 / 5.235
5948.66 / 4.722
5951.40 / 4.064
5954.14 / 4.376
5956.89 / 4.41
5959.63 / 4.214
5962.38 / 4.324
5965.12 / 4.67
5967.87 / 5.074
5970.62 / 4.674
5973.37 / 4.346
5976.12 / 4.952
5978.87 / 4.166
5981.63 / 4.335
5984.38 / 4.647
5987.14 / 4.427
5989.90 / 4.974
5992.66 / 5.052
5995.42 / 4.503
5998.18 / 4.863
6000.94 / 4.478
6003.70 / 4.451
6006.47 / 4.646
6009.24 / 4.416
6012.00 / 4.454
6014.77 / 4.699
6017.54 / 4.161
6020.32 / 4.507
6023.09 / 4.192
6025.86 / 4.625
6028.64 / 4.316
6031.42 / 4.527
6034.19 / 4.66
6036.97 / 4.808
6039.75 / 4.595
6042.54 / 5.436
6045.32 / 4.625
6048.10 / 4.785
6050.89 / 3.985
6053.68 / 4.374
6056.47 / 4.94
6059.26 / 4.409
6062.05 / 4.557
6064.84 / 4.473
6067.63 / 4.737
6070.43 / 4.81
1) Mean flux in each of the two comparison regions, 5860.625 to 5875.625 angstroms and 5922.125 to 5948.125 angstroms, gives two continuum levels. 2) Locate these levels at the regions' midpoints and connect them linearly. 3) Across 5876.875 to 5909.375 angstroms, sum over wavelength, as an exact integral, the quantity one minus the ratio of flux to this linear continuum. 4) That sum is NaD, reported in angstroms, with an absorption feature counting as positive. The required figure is 3.3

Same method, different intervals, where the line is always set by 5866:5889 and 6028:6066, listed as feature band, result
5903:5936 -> -1.1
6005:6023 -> 0.4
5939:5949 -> -0.4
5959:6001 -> -0.9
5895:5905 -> 0.6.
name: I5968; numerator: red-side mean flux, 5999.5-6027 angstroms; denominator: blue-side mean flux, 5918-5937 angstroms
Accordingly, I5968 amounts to 0.95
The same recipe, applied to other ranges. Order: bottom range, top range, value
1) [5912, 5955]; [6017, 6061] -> 0.99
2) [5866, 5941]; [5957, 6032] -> 1.04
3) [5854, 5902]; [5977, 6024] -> 1.05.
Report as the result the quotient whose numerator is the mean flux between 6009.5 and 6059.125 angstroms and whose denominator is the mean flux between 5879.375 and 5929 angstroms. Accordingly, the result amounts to 1.06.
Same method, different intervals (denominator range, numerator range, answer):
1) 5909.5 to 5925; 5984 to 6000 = 1.03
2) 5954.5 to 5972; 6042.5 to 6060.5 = 1.01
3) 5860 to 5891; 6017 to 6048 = 1.06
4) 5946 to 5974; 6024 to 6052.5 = 1.02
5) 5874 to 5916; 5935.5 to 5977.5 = 1.08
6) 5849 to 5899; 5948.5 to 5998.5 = 1.04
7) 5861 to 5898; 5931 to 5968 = 1.08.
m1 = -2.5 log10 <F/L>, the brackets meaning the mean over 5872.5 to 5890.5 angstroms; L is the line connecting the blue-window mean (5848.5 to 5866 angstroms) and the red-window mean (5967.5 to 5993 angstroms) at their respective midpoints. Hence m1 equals 0.10 mag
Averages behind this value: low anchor 4.8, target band 4.35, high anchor 4.63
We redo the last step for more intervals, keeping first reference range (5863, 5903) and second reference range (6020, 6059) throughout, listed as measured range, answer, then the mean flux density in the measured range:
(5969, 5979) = -0.041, 4.6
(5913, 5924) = -0.104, 4.71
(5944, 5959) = -0.043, 4.54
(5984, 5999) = -0.065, 4.74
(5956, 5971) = -0.039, 4.56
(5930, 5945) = -0.057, 4.56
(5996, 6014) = -0.012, 4.56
